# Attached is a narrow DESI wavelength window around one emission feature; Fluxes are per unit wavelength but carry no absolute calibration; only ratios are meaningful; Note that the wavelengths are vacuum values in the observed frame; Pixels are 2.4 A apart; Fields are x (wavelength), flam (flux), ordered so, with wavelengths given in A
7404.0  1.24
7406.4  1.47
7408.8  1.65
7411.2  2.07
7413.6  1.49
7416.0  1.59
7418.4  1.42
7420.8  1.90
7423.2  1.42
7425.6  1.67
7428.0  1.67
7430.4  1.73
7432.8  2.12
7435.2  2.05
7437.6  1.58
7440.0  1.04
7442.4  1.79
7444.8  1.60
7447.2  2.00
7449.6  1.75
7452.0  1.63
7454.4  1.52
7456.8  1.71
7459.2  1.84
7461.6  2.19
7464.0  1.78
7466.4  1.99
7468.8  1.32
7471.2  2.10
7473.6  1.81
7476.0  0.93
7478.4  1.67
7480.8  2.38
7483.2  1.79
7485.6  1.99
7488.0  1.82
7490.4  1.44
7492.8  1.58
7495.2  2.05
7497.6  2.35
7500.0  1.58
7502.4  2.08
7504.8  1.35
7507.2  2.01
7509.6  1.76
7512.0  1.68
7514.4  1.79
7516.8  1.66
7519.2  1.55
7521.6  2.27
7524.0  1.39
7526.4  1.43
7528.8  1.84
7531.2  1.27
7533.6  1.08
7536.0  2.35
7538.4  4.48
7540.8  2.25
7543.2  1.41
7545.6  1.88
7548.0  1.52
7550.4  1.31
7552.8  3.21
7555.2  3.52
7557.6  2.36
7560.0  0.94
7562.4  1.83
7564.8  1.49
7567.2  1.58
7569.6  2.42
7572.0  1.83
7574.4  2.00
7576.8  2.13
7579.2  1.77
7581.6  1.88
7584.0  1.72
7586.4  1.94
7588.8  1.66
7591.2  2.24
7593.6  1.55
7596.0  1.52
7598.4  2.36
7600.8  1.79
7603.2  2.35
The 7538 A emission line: [S II]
